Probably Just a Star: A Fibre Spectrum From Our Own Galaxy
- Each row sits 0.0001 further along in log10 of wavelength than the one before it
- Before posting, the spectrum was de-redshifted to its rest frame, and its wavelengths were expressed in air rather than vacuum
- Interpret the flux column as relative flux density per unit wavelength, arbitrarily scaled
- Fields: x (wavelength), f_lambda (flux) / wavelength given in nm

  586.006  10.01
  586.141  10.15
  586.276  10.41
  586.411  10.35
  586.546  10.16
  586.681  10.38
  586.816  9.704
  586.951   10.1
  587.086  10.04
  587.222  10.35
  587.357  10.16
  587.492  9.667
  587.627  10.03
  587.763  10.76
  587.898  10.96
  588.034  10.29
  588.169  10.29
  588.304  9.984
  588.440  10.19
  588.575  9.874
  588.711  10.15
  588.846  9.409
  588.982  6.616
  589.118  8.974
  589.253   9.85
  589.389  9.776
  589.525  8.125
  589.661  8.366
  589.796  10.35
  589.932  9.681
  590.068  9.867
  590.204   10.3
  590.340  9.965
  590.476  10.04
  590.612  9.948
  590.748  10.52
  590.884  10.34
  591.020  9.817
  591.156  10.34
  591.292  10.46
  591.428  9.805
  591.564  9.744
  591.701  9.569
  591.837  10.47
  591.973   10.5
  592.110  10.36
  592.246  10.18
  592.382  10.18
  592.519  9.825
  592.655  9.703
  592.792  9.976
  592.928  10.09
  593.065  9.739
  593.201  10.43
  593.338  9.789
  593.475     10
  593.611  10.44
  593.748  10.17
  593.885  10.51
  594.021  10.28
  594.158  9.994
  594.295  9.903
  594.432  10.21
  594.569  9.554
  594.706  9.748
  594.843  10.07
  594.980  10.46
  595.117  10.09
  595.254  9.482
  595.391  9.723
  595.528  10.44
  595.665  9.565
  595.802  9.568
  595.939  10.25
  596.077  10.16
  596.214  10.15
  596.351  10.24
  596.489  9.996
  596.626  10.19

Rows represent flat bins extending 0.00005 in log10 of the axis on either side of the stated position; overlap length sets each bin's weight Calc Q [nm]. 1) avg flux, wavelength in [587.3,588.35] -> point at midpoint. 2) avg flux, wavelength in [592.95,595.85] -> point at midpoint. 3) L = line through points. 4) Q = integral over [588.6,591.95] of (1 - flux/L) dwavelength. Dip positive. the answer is 0.16 nm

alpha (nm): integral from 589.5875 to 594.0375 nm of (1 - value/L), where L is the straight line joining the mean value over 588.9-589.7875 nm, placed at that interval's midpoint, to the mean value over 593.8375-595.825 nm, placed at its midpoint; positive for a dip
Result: -0.36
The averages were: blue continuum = 8.74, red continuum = 9.98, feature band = 10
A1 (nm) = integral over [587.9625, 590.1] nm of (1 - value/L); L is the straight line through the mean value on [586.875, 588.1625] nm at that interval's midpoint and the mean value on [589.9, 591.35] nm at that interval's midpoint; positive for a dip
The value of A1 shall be 0.15 nm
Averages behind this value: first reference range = 10.3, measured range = 9.48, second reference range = 10.1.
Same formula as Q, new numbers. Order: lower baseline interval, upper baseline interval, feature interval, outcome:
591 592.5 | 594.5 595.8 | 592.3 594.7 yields -0.01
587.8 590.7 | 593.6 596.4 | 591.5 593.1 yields -0.03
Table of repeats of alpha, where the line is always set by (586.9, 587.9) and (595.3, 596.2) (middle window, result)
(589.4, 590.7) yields 0.062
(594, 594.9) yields 0.004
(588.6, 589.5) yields 0.093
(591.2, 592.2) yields -0.006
